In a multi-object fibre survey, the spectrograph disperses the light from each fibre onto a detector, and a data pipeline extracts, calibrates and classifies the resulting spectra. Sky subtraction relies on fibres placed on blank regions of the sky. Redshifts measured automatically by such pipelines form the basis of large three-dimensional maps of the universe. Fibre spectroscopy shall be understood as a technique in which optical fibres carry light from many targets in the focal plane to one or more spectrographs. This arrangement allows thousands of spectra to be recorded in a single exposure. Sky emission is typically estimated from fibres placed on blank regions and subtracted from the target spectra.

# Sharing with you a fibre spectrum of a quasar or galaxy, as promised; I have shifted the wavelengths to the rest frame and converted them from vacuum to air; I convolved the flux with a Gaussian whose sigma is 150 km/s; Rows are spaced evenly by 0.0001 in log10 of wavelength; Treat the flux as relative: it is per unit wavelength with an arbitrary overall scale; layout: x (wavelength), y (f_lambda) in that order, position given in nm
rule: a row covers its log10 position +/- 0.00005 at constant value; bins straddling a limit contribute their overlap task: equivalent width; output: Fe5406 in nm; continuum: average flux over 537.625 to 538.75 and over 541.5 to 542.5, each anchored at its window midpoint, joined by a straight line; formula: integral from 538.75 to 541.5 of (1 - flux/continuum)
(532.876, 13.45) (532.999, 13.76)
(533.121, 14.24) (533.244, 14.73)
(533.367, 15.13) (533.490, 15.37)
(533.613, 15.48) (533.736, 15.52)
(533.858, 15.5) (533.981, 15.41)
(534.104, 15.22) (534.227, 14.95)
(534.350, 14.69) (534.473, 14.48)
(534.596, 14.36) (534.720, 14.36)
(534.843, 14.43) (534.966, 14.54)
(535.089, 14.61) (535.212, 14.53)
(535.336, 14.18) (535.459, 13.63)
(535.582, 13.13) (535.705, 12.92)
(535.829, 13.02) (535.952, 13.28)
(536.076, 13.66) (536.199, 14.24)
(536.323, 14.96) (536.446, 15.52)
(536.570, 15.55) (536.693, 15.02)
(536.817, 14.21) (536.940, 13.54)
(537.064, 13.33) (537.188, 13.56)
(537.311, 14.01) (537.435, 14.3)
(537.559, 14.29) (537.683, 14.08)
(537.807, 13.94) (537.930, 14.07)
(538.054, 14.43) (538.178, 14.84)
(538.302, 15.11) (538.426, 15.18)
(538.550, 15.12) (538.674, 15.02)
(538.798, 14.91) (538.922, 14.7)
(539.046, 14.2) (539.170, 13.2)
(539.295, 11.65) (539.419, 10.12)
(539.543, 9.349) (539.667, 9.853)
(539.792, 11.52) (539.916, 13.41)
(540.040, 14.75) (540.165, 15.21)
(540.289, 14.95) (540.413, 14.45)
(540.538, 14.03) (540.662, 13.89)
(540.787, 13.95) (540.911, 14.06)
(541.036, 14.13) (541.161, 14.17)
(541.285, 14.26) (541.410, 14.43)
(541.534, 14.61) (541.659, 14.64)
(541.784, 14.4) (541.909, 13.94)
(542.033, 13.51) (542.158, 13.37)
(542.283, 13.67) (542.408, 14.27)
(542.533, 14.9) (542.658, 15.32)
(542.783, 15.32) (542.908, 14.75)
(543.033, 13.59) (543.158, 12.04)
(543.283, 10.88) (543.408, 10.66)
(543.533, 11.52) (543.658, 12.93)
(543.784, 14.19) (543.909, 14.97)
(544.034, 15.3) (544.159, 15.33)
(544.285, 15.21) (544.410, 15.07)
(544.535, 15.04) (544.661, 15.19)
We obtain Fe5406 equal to 0.18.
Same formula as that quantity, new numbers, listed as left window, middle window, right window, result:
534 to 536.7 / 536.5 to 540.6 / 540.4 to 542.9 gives 0.139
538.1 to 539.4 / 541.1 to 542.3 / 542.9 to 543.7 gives -0.113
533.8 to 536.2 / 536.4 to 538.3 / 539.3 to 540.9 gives -0.094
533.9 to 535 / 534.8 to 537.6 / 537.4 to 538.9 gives 0.109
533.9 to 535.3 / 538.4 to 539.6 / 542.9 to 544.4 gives 0.067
